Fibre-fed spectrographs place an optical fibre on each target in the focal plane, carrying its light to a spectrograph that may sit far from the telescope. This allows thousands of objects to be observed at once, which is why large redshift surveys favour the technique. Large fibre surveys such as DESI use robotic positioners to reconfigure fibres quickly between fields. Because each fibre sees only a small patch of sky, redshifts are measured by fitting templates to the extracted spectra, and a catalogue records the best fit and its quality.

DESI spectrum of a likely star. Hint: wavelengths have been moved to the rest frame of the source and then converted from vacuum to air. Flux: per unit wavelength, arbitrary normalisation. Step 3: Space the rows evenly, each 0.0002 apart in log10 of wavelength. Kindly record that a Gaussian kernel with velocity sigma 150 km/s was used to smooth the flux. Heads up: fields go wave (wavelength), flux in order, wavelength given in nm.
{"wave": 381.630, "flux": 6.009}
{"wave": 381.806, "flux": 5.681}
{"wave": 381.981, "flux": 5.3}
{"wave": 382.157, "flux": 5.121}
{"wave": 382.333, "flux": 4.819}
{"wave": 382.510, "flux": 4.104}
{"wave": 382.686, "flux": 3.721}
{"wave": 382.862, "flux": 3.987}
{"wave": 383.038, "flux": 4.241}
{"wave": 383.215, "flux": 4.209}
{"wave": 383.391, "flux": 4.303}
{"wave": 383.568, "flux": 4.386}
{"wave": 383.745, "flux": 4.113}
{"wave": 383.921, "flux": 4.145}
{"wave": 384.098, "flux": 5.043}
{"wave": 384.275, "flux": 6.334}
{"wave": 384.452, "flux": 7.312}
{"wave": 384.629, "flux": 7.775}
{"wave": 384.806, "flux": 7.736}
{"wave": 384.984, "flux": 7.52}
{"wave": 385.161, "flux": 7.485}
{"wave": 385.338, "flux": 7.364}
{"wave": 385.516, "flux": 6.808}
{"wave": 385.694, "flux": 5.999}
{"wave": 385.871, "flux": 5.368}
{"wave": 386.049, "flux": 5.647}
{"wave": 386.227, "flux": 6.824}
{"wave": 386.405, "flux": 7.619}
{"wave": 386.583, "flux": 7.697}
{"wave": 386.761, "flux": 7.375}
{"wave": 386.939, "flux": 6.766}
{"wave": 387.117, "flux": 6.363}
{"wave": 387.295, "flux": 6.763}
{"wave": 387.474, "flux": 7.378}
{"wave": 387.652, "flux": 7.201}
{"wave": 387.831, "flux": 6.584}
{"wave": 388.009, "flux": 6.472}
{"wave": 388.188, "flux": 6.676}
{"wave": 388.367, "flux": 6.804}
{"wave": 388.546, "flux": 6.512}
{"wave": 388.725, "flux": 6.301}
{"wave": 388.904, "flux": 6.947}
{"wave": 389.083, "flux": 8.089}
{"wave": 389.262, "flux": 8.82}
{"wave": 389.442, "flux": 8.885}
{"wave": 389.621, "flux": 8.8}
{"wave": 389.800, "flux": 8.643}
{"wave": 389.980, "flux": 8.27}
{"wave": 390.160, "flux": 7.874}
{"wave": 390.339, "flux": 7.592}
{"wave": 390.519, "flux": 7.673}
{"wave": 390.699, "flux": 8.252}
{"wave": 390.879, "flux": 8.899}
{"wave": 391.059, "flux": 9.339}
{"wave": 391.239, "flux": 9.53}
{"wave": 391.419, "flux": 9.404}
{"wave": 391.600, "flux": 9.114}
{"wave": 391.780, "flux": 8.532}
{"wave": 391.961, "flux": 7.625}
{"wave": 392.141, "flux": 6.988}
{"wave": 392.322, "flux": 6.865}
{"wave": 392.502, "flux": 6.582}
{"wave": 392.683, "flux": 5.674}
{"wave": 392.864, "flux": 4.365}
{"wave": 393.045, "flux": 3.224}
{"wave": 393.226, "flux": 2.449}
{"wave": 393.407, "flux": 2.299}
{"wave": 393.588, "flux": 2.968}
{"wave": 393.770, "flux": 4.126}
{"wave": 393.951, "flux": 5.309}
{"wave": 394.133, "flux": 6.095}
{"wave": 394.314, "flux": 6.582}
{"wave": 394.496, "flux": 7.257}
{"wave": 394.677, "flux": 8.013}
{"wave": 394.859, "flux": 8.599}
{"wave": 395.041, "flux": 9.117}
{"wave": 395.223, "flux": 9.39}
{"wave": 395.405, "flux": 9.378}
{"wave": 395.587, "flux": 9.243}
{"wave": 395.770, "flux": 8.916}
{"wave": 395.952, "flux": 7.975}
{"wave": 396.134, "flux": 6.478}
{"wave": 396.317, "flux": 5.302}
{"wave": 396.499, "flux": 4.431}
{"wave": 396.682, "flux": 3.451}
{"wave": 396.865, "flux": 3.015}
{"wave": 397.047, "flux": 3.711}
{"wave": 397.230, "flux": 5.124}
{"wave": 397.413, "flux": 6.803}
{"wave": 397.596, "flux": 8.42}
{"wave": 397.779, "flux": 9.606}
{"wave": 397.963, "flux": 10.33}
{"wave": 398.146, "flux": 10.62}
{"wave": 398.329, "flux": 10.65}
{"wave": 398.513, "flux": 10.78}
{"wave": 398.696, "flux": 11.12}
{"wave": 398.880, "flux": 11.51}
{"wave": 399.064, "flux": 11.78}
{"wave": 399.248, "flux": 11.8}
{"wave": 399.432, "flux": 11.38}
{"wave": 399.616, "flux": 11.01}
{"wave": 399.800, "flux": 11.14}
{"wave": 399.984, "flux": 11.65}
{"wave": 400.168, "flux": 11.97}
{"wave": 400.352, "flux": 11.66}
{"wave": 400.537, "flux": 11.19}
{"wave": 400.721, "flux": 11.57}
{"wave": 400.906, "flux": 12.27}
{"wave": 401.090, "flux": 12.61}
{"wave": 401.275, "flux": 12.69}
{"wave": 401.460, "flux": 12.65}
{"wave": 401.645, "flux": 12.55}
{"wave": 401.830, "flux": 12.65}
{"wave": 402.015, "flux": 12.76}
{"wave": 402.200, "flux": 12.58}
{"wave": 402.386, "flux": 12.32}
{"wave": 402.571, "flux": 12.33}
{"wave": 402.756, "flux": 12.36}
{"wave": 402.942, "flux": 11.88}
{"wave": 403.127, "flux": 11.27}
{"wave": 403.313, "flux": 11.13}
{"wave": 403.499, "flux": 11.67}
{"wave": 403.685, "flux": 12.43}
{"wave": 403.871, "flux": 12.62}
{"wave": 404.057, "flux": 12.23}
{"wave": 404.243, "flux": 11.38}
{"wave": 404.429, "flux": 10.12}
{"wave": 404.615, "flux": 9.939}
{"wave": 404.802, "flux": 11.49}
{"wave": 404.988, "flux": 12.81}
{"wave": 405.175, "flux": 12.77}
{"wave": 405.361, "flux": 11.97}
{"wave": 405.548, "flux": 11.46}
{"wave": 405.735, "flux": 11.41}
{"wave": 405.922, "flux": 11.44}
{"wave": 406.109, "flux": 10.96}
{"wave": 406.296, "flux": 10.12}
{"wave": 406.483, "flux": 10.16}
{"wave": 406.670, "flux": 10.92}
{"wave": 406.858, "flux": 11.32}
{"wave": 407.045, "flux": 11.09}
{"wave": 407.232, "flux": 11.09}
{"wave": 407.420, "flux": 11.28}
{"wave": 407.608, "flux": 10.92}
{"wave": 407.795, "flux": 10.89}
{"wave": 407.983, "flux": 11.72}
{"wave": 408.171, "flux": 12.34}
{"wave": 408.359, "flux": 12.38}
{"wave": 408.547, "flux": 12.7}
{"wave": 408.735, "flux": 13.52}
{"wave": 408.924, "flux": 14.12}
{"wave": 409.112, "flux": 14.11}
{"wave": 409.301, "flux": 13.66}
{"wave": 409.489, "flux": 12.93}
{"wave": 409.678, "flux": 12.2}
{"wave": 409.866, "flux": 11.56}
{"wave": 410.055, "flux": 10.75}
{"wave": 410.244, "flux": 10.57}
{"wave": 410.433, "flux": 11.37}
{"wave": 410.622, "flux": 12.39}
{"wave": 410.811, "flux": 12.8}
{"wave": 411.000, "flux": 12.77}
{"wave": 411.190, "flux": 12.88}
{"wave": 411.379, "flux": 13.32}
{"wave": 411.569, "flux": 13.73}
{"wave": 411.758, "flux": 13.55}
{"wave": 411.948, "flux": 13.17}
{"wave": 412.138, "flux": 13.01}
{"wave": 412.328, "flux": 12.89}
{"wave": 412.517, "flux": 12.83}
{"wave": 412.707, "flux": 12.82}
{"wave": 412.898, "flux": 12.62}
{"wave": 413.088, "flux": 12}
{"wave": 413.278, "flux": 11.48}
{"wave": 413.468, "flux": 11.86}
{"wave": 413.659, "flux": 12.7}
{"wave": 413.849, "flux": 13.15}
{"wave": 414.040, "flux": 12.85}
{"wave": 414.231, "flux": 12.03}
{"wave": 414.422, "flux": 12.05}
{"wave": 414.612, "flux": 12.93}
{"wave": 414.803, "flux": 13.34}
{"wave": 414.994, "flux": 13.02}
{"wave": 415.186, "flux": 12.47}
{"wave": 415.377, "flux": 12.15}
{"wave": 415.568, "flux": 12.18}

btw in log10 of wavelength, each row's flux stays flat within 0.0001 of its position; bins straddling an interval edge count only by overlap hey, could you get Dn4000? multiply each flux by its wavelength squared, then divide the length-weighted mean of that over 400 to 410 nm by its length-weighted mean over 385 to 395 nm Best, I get 1.9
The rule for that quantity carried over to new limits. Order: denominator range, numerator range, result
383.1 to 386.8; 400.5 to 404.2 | 2.14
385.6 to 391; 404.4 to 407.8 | 1.67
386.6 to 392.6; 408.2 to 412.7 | 1.84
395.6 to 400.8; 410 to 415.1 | 1.49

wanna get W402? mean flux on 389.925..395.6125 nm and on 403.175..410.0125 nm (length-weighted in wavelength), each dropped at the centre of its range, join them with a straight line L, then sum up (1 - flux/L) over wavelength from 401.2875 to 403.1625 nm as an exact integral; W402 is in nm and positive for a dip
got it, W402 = -0.382 nm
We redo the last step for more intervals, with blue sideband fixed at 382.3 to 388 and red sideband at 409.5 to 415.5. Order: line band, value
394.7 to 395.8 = -0.080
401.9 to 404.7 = -0.406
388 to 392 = -0.486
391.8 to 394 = 0.801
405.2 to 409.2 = -0.167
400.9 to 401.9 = -0.275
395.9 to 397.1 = 0.532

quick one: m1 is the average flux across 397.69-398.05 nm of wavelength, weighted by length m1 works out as 9.94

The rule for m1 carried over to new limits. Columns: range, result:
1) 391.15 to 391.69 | 9.34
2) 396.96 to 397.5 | 5.21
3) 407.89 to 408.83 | 12.5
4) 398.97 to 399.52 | 11.6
